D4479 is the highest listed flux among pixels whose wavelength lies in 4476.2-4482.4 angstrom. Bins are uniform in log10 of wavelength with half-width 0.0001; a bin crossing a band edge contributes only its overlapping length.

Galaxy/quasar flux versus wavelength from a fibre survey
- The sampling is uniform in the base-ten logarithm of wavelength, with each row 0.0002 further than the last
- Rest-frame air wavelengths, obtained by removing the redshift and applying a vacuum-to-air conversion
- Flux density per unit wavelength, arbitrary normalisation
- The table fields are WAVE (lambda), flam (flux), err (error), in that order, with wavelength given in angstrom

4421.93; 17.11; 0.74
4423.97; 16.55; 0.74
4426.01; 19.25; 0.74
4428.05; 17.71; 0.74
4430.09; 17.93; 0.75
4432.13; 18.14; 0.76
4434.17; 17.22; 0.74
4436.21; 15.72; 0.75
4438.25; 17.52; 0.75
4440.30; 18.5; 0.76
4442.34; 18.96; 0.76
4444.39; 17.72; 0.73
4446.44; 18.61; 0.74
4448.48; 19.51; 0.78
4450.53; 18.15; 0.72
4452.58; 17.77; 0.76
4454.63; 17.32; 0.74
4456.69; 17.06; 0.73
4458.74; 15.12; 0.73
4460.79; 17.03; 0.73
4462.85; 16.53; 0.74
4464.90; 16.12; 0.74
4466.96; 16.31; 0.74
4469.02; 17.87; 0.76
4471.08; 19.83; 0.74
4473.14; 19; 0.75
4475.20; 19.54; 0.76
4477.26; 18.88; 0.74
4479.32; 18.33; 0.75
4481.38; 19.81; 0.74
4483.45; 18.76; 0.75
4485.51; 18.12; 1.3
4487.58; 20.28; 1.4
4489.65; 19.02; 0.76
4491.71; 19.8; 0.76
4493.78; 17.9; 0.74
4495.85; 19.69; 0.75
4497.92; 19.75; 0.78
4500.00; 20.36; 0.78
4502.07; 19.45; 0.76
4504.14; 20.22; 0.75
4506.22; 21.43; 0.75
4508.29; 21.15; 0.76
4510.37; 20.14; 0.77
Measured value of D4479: 19.81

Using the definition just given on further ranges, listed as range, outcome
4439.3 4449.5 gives 19.51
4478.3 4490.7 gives 20.28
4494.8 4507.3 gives 21.43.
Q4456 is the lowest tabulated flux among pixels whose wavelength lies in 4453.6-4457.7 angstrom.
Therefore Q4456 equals 17.06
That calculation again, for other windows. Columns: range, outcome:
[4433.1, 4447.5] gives 15.72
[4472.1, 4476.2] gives 19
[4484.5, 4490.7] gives 18.12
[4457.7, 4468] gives 15.12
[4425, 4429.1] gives 17.71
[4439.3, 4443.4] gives 18.5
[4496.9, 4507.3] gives 19.45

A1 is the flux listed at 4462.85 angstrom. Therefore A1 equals 16.53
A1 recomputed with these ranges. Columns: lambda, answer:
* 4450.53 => 18.15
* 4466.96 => 16.31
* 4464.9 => 16.12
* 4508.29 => 21.15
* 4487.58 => 20.28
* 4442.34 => 18.96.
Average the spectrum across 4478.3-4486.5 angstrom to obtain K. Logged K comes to 18.8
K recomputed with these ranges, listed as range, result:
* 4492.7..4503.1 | 19.4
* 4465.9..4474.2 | 18.2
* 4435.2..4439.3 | 16.6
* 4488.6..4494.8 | 18.9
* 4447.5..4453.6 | 18.5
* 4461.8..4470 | 16.7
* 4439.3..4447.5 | 18.5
